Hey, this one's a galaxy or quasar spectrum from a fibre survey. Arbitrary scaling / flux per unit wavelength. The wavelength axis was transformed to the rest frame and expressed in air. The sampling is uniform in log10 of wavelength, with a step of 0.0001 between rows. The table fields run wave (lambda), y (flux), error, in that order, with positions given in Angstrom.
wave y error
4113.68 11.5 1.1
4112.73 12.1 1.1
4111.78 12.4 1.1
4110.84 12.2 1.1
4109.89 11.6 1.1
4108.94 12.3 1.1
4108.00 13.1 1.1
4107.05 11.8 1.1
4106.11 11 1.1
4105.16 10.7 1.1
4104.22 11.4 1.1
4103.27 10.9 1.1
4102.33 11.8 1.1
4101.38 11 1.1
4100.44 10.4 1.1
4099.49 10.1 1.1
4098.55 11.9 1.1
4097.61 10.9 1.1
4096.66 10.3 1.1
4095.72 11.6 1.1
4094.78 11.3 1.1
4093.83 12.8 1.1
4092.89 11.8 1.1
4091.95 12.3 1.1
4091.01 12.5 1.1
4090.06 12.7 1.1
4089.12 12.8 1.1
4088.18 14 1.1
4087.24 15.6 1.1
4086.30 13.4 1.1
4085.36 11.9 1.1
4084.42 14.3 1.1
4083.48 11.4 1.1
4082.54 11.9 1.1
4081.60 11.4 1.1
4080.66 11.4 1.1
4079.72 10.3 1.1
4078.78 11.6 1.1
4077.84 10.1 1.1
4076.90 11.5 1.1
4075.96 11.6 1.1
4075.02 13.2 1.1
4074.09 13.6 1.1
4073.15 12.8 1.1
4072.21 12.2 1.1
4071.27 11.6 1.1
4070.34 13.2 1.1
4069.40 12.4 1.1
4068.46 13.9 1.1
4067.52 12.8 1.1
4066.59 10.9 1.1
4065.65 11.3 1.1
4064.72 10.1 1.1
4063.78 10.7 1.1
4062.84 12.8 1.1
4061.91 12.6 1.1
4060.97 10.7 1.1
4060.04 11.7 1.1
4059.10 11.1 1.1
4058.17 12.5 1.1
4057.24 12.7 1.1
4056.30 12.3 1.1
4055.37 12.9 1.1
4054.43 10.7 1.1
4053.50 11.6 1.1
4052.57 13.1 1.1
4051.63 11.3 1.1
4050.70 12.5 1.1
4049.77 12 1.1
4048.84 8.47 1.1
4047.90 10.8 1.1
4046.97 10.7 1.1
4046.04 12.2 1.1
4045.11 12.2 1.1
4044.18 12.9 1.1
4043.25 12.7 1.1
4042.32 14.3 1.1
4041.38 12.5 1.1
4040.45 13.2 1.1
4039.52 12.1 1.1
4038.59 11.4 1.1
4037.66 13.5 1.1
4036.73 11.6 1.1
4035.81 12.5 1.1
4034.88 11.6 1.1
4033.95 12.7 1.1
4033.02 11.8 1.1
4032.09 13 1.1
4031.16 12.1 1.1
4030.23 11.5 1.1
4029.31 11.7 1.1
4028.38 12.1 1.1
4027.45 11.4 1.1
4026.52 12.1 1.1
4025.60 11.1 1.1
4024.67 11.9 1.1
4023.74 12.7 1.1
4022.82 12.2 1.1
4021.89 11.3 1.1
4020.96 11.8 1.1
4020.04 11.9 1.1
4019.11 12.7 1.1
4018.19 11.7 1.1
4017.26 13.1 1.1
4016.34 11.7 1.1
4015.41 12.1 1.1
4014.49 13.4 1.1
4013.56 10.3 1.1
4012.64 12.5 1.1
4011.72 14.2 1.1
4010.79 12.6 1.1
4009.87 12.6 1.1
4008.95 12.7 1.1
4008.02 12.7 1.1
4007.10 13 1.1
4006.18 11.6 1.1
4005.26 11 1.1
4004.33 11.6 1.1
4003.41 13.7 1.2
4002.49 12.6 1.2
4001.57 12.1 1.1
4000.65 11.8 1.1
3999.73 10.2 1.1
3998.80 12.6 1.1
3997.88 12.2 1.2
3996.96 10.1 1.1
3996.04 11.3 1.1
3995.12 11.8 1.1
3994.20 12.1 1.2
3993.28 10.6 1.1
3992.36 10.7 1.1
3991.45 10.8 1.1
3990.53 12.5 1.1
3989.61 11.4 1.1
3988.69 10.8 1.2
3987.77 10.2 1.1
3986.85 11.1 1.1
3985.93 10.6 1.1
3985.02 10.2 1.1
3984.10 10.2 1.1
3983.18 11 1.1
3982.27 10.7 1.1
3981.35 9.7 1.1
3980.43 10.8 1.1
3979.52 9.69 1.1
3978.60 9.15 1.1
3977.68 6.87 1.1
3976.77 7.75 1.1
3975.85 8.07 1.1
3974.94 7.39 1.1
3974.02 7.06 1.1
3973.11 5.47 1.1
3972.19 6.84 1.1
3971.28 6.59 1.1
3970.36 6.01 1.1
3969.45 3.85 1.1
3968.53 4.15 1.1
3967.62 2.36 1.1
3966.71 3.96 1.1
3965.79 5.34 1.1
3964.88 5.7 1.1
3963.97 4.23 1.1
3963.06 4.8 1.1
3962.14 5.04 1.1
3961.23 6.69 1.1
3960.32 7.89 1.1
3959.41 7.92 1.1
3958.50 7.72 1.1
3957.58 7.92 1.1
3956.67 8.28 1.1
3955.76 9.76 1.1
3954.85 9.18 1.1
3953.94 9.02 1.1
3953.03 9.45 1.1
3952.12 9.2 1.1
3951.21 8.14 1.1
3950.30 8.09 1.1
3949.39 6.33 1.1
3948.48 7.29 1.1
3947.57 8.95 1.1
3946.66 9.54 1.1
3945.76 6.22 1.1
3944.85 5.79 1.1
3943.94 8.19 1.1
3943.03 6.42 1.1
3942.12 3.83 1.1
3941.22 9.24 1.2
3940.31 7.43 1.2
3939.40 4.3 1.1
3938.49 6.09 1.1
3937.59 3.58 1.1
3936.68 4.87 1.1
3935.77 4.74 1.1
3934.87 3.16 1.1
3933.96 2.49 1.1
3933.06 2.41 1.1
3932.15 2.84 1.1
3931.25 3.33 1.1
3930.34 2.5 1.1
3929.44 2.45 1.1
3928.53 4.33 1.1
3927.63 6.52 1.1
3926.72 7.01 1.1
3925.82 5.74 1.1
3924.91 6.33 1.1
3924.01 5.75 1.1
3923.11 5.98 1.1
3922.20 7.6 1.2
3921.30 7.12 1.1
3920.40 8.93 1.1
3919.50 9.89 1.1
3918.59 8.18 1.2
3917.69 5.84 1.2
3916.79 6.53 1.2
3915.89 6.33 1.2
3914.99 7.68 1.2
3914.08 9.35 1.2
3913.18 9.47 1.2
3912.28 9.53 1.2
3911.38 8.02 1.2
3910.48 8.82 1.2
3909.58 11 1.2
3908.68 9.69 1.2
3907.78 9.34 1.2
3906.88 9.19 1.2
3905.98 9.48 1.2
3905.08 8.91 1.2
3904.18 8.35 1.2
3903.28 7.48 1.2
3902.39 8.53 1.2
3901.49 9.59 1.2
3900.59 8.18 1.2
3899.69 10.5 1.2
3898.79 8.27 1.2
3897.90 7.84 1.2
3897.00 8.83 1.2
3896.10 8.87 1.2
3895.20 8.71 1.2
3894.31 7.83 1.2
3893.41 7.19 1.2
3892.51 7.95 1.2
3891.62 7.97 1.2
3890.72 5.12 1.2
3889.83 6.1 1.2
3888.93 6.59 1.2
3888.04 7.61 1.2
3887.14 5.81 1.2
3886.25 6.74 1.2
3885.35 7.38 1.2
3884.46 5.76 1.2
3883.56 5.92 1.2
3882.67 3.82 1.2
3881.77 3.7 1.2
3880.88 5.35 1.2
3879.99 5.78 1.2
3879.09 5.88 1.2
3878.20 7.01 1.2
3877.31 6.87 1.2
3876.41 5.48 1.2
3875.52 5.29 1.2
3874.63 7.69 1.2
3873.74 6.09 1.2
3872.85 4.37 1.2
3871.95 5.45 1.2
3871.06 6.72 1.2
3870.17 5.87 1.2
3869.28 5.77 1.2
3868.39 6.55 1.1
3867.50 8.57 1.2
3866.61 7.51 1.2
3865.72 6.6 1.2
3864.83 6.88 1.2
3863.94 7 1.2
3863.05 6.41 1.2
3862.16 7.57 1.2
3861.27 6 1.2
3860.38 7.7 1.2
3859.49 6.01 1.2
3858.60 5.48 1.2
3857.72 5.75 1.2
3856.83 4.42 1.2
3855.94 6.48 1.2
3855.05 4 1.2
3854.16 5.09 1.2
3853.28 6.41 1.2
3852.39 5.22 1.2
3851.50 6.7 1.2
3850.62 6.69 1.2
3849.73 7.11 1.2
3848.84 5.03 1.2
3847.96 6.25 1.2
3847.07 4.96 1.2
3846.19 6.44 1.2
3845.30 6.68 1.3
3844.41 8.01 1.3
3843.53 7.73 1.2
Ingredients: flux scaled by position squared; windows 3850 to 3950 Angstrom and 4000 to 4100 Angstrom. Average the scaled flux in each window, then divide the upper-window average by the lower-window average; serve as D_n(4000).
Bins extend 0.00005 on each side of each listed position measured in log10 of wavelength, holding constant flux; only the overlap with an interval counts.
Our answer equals 1.9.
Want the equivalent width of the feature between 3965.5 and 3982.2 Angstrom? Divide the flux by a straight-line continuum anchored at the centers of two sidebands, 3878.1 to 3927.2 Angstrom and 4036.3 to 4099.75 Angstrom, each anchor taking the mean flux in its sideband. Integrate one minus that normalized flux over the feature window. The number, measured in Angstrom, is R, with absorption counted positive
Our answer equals 4.7 Angstrom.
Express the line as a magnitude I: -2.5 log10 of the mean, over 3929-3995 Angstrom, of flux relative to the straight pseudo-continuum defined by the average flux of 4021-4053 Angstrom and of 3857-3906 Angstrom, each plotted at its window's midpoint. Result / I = 0.30 mag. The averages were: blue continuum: 6.89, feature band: 7.33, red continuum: 12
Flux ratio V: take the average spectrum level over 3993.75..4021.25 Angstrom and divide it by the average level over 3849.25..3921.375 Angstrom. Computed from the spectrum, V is 1.7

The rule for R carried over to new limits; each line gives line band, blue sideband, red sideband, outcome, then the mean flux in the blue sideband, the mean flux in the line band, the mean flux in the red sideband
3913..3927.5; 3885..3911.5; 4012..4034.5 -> 2.6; 8.2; 7.3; 12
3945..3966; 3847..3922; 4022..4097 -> 3.7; 7.09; 7.51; 12.1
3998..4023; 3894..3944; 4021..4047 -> -2.4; 7.01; 12.2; 12.2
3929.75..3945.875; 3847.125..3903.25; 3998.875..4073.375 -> 7.3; 6.61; 4.81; 12.1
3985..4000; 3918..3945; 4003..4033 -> -1.4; 5.56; 11.2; 12.2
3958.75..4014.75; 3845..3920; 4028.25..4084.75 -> 3.2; 7.04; 9.54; 12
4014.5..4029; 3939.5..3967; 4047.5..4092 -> -2.8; 7.23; 12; 12.1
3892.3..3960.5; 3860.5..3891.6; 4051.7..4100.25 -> 2.9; 6.25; 7.3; 12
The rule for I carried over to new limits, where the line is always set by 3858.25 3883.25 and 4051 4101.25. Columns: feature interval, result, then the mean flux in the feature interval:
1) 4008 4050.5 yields -0.140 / 12.1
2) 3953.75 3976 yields 0.350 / 6.4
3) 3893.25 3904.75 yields -0.214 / 8.51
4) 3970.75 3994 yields -0.010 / 9.47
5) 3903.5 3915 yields -0.249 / 9.16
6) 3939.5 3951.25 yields 0.152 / 7.22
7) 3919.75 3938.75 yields 0.487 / 4.98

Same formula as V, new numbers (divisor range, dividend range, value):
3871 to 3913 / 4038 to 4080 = 1.62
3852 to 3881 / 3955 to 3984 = 1.15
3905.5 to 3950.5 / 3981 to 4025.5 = 1.76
